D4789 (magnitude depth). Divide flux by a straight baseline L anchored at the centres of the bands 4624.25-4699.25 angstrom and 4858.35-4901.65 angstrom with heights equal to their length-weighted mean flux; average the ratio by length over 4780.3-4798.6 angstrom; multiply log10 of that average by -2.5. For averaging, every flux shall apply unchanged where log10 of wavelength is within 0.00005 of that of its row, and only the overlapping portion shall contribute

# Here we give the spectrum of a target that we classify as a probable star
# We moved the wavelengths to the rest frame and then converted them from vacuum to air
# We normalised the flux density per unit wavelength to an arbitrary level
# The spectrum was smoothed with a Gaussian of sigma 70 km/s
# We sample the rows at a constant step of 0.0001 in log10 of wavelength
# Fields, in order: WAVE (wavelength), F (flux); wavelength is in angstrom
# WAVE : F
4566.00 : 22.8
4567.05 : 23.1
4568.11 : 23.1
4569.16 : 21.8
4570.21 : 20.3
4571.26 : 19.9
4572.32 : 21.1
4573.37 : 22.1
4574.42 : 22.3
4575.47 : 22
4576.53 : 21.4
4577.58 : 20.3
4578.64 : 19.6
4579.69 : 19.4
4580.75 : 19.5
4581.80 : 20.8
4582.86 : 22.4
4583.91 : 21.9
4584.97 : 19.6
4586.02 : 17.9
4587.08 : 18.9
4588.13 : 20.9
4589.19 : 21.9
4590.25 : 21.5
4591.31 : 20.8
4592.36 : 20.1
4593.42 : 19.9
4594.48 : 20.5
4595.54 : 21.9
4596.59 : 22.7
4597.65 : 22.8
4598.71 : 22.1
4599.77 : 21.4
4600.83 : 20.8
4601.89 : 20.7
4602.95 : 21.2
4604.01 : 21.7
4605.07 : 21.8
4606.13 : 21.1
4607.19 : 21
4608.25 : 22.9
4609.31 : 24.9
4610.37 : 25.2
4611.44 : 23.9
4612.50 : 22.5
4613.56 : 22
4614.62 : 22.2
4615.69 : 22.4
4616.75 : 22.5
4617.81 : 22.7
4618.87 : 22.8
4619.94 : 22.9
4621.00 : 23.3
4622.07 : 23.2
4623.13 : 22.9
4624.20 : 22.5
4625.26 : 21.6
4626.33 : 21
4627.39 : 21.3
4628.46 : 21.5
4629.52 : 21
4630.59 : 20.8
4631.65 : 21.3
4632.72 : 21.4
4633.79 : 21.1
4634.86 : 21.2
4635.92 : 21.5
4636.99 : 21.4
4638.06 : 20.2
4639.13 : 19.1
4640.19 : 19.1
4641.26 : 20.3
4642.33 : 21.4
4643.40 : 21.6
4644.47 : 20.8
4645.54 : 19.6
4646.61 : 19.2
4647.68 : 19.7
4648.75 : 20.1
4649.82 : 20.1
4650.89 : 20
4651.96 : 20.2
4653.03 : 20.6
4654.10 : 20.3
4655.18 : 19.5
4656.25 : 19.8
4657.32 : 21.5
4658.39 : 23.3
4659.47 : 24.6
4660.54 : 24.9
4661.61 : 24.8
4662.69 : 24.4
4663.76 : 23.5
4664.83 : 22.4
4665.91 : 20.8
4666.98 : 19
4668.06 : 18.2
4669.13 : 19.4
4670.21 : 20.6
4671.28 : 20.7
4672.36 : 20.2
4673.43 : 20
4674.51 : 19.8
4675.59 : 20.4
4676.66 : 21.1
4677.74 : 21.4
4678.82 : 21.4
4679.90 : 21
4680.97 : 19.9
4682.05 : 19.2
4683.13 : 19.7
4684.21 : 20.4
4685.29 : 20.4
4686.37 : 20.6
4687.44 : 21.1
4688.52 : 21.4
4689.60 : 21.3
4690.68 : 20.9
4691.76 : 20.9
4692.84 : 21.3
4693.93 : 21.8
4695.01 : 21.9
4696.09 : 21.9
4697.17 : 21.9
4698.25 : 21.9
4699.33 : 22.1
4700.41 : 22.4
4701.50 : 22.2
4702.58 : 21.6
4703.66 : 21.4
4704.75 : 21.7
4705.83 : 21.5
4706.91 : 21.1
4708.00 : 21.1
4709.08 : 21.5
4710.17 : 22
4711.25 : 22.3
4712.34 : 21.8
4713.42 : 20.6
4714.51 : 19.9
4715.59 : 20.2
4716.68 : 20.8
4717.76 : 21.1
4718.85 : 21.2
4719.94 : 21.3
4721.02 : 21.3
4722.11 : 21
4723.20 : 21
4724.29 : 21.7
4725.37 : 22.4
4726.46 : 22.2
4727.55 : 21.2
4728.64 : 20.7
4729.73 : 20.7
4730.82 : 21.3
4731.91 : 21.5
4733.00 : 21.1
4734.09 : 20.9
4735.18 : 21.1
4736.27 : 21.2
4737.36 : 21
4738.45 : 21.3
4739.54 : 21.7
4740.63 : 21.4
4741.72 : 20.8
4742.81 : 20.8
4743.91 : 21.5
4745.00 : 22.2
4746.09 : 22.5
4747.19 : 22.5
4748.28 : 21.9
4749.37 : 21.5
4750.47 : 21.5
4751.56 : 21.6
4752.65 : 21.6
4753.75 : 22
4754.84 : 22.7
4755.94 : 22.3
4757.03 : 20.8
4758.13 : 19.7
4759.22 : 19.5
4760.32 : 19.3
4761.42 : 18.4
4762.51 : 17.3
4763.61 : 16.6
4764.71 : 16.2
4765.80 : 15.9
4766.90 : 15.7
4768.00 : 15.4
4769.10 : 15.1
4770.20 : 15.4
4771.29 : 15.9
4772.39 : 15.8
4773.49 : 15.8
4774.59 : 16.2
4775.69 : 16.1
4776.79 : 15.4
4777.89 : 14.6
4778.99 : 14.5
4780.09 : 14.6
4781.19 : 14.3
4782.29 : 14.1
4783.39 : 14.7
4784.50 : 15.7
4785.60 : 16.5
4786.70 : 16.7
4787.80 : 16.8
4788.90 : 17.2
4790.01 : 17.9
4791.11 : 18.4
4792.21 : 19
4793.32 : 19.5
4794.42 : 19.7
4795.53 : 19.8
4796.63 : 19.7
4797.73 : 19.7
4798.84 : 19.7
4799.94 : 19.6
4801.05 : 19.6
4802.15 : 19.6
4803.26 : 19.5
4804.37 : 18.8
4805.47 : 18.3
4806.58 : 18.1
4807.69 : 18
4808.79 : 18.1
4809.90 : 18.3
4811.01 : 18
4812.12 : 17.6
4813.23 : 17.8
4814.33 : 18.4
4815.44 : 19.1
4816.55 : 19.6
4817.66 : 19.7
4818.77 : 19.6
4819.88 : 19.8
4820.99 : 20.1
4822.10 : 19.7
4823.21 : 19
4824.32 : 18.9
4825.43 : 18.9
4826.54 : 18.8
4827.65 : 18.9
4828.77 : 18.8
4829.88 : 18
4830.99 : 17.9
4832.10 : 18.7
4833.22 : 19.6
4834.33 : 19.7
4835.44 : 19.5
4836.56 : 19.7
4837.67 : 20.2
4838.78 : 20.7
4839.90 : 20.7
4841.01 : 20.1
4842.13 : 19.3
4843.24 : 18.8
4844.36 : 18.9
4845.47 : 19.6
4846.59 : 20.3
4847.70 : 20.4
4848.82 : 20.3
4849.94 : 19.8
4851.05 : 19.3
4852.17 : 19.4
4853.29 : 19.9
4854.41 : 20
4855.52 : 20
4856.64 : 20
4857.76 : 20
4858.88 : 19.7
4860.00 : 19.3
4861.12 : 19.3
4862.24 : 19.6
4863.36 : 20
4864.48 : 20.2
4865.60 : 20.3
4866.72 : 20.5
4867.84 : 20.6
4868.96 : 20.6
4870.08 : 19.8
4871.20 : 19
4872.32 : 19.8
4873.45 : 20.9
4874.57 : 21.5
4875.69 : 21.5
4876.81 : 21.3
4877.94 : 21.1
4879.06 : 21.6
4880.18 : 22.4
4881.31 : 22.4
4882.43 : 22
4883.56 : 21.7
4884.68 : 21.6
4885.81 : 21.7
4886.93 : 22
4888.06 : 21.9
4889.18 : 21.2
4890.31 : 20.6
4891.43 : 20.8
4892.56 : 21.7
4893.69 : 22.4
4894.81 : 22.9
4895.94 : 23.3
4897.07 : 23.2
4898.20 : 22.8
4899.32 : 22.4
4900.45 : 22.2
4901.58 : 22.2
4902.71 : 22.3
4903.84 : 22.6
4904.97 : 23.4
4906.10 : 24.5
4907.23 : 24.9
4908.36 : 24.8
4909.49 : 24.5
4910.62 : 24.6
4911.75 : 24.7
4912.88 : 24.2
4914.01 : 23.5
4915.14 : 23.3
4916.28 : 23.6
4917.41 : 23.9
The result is 0.21 mag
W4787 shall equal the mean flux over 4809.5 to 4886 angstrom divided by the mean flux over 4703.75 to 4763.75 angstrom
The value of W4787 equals 0.9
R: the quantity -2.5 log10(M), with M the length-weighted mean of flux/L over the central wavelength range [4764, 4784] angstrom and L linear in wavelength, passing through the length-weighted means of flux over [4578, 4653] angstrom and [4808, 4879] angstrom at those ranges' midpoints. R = 0.296 mag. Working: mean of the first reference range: 21.3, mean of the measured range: 15.3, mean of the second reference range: 19.6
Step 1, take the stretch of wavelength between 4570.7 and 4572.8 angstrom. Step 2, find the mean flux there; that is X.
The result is 20.4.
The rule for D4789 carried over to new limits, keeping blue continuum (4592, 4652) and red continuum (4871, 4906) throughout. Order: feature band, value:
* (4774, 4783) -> 0.40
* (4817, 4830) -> 0.14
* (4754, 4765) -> 0.12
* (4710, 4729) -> 0.02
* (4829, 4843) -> 0.12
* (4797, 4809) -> 0.14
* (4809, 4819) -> 0.17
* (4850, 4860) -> 0.11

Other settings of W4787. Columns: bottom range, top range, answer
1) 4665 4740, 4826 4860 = 0.93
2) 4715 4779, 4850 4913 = 1.09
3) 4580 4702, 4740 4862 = 0.88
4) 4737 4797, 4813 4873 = 1.06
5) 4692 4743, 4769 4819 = 0.82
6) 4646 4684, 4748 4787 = 0.84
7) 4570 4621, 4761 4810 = 0.80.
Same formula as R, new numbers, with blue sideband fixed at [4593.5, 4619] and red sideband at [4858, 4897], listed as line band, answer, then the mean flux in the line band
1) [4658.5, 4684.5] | 0.04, 21.2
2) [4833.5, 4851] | 0.07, 19.9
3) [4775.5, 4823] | 0.19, 18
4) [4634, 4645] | 0.07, 20.7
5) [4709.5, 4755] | 0.01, 21.4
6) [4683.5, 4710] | 0.02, 21.4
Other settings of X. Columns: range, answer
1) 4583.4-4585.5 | 20.7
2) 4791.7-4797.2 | 19.5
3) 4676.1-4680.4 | 21.2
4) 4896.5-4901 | 22.7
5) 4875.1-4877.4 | 21.4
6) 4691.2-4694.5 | 21.3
